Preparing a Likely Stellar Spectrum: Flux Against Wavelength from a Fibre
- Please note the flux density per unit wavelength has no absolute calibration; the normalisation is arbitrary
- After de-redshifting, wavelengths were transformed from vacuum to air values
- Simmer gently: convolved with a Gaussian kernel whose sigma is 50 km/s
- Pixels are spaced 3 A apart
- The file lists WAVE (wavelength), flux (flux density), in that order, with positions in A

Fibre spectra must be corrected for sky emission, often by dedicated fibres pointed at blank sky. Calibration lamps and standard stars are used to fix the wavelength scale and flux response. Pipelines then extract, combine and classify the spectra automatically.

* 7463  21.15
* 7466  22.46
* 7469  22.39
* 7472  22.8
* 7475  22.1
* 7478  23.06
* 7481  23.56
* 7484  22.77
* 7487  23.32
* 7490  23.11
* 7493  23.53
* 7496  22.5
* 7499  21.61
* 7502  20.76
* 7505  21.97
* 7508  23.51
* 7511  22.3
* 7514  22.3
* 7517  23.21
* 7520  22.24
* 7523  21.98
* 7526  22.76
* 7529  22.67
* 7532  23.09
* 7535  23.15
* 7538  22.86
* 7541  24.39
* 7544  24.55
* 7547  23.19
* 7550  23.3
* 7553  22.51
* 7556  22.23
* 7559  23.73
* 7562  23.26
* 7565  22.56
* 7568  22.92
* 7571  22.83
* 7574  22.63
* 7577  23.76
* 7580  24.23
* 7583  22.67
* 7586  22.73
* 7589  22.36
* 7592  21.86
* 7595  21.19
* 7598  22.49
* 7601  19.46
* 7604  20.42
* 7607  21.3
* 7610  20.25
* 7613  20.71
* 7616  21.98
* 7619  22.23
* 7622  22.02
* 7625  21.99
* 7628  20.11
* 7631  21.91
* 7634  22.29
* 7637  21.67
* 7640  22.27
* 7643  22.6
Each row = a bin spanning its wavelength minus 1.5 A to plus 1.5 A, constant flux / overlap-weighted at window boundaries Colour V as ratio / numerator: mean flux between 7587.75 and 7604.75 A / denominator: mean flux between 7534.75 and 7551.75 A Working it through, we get 0.90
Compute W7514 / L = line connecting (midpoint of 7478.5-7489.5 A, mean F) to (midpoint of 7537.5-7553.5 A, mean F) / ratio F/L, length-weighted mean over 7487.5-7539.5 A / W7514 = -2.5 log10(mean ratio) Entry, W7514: 0.04 mag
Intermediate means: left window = 23.2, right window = 23.6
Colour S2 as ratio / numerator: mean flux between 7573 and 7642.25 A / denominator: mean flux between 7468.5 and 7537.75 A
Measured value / 1.0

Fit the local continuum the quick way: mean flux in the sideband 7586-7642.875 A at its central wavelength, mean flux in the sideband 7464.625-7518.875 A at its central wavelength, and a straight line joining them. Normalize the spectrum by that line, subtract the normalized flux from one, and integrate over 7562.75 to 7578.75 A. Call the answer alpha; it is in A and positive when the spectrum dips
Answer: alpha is -0.8 A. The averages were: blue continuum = 22.6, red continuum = 21.5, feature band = 23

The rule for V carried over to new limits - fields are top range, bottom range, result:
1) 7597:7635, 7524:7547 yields 0.91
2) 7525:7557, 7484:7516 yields 1.03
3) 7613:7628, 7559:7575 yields 0.95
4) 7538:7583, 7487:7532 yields 1.03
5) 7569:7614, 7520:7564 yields 0.95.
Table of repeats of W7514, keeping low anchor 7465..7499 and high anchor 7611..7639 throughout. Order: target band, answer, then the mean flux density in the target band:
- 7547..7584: -0.04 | 23.1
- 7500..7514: 0.02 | 22.1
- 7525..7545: -0.05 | 23.3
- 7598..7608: 0.06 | 20.7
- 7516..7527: 0.00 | 22.5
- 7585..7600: -0.01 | 22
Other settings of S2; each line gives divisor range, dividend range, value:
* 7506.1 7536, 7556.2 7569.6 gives 1.01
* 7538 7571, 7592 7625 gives 0.92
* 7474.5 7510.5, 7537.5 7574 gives 1.02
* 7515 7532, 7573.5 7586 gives 1.03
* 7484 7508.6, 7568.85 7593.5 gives 1.02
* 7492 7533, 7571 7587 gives 1.03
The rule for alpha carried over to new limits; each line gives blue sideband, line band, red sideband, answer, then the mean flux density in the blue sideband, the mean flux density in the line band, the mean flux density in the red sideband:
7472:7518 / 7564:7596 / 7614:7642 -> -0.9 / 22.6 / 22.7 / 21.8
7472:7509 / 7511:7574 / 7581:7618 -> -2.5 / 22.6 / 23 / 21.5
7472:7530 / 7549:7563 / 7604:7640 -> -0.6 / 22.6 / 23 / 21.5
